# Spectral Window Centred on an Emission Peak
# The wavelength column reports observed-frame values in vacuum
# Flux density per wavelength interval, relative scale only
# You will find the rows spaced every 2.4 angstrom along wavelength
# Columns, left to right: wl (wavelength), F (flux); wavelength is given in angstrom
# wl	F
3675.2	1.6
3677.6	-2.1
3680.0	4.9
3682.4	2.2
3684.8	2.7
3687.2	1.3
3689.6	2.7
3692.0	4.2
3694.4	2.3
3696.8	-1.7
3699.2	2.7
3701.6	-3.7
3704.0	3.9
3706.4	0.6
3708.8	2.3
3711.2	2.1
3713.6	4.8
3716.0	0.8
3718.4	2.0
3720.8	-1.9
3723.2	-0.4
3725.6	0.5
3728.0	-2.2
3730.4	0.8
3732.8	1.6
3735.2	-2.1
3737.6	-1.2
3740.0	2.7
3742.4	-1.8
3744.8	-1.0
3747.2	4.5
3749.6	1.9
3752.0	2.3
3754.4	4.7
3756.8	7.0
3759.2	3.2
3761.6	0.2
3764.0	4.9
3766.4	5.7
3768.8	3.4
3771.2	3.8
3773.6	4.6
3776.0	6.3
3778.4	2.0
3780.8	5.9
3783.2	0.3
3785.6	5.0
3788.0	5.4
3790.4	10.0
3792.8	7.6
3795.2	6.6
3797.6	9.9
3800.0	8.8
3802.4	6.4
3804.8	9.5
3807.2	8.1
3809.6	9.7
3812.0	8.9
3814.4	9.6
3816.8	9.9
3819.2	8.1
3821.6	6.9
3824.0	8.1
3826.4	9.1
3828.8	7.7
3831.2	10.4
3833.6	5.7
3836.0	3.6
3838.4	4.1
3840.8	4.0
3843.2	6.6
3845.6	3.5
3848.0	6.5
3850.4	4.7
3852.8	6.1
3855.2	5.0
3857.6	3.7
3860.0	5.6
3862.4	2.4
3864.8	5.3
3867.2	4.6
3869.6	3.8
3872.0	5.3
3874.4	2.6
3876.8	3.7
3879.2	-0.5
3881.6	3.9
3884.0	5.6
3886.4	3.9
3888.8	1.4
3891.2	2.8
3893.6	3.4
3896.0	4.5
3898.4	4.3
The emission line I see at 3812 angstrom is Lyman alpha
